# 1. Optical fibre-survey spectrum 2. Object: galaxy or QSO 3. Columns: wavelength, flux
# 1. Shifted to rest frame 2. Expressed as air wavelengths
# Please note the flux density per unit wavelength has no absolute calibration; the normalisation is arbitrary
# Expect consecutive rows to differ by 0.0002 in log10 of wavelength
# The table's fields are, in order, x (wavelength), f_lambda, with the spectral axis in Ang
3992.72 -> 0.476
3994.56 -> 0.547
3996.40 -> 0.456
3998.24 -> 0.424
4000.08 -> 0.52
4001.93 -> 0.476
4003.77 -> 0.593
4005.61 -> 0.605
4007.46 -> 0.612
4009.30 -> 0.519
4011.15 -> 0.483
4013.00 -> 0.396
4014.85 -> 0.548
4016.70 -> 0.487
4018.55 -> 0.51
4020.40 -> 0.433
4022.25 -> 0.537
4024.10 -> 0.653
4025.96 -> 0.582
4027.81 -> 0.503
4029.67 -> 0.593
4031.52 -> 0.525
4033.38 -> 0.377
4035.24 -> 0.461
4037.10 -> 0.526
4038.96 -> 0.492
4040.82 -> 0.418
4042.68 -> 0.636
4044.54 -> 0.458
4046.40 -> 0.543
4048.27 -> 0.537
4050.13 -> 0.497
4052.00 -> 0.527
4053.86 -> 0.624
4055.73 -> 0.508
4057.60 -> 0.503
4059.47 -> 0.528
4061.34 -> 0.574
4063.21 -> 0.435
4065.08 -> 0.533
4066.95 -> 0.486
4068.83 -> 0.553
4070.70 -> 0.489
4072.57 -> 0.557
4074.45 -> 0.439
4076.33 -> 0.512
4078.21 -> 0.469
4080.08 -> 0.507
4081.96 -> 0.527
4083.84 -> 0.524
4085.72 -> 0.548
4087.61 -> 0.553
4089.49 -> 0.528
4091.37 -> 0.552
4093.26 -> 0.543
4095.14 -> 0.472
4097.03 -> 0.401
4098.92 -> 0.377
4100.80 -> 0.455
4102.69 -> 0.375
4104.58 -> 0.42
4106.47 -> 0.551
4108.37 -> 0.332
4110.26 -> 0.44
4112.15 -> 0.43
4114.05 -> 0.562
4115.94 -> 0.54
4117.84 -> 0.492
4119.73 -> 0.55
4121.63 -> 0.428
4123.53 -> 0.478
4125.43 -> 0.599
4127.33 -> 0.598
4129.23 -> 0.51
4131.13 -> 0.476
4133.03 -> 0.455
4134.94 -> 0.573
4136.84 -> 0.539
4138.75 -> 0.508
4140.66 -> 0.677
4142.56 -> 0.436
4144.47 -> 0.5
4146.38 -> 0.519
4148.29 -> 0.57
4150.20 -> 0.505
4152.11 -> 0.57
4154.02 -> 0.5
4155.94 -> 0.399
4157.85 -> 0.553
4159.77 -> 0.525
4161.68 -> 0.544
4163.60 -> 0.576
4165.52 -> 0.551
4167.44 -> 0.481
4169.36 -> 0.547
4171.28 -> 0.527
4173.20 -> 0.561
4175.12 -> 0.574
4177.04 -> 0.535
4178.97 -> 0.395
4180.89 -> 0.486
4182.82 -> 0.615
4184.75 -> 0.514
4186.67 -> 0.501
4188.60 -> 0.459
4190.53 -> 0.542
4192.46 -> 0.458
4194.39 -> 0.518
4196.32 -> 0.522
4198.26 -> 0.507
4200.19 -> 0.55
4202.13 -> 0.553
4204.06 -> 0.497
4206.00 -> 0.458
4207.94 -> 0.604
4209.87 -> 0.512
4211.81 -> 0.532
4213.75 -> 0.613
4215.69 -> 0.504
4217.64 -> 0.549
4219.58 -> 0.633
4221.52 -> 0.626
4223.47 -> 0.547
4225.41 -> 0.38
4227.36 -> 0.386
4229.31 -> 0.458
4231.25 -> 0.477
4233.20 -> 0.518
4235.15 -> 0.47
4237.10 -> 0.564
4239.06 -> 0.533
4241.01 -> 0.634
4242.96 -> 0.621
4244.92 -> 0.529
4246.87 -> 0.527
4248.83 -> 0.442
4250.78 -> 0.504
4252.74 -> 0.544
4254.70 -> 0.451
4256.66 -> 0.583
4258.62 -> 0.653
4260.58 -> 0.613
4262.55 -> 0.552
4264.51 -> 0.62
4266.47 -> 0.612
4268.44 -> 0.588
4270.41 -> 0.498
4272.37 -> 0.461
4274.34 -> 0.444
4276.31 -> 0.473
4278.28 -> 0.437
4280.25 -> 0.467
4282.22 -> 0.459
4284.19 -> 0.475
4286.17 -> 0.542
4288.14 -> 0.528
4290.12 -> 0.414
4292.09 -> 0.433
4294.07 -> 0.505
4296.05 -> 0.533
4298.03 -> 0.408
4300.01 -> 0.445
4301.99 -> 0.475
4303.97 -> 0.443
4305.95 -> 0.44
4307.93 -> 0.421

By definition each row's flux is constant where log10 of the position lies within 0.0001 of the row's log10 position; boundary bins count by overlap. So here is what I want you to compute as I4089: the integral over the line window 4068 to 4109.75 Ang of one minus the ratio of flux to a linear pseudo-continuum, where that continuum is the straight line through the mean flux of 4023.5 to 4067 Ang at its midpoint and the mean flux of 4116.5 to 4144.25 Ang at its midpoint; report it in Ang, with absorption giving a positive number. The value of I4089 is 3.0 Ang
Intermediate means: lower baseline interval 0.521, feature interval 0.485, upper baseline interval 0.522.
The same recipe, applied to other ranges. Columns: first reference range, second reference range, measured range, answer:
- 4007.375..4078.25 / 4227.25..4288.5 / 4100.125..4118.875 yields 2.0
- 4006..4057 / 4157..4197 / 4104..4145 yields 1.3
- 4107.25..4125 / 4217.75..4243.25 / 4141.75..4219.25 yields -2.9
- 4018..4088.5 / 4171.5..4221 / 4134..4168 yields -0.3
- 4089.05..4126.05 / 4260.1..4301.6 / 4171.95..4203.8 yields -2.1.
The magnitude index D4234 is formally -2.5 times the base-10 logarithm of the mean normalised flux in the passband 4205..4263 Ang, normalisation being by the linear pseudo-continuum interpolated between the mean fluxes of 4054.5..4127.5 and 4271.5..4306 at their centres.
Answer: -0.13 mag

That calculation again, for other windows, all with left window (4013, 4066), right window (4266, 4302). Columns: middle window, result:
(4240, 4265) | -0.15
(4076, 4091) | -0.02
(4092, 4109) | 0.16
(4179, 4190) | -0.02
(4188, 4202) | -0.04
